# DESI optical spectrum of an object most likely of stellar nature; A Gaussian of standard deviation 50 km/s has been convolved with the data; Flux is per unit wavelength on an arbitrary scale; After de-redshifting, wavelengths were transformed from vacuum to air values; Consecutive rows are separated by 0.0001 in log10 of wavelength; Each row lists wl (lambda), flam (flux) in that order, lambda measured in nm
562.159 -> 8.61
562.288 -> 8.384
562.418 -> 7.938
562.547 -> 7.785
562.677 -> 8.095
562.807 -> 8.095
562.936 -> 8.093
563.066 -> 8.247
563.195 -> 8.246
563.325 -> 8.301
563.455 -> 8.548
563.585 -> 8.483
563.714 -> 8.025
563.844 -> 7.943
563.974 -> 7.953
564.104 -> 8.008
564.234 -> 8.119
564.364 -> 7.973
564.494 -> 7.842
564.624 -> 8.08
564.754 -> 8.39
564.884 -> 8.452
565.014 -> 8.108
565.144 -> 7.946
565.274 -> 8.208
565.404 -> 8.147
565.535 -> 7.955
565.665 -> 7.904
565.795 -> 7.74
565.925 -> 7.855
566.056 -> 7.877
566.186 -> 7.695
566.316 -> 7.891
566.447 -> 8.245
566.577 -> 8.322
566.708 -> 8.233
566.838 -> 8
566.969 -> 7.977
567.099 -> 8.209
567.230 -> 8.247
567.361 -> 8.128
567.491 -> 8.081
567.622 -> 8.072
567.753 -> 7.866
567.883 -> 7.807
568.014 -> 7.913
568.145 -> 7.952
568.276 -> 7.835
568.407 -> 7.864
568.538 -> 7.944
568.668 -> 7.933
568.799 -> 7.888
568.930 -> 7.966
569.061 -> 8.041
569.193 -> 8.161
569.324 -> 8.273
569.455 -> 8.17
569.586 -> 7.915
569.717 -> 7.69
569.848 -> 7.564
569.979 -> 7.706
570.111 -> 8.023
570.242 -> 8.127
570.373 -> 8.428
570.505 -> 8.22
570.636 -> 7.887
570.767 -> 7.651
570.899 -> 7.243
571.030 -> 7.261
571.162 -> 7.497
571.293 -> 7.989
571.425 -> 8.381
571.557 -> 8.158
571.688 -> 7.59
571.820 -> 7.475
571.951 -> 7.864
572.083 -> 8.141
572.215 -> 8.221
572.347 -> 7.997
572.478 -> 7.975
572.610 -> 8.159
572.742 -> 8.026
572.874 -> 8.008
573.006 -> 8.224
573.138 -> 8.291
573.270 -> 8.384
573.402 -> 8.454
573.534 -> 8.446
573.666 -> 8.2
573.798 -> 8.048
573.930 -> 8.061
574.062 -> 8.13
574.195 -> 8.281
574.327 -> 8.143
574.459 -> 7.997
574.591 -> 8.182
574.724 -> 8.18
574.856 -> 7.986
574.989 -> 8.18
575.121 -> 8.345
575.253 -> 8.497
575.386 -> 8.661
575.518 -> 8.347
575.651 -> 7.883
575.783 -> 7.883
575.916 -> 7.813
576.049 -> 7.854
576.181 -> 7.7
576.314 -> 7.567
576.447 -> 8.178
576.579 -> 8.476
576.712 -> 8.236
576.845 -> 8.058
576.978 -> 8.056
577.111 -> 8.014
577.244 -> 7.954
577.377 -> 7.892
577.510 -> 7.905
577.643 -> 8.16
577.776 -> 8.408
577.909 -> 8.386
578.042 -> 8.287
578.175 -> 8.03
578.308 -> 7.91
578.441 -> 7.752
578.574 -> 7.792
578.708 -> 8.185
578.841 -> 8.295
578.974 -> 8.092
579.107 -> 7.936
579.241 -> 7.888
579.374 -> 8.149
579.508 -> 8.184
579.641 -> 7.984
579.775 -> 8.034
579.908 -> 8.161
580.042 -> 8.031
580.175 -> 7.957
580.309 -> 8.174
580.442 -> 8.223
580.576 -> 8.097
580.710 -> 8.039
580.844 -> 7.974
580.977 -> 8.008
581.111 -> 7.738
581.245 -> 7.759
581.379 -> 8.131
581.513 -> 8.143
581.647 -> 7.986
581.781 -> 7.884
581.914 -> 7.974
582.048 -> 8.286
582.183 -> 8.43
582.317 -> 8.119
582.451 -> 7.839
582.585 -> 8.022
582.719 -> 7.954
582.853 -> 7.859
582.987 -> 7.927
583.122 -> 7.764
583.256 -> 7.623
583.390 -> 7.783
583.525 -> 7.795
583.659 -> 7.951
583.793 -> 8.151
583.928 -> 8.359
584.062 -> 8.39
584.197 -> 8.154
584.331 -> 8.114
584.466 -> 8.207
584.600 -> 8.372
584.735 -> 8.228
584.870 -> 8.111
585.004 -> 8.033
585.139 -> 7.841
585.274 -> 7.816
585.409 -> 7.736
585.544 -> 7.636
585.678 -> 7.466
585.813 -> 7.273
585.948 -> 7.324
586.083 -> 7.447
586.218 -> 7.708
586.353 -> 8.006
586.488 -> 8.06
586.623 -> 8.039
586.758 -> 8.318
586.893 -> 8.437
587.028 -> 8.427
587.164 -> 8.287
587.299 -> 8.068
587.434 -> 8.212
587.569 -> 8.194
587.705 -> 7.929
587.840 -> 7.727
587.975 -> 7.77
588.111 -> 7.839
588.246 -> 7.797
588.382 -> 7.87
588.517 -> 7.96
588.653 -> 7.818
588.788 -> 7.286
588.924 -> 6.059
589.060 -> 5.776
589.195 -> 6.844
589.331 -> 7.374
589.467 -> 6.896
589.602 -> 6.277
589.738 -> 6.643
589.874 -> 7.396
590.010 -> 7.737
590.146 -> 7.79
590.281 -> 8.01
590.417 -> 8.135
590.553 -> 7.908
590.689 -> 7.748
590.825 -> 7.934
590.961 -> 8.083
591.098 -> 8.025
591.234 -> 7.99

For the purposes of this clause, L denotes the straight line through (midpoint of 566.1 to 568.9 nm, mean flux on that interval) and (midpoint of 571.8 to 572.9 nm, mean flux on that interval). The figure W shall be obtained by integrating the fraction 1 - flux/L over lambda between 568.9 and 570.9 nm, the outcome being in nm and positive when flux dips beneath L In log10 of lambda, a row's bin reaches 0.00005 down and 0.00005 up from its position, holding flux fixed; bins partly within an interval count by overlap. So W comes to 0.01 nm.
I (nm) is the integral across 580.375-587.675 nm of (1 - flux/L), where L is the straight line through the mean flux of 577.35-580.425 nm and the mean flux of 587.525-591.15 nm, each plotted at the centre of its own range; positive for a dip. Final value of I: -0.19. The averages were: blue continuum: 8.08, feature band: 7.99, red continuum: 7.5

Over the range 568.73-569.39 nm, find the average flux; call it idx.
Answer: 8.06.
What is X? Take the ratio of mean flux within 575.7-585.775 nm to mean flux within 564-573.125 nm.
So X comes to 1.0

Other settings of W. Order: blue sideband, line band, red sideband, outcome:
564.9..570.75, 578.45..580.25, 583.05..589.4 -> -0.04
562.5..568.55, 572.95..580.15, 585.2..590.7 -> -0.24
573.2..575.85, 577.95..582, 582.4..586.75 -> 0.01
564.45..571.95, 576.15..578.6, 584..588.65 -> -0.03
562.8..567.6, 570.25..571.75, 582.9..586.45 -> 0.03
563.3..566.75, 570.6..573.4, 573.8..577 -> 0.06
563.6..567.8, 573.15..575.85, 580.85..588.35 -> -0.07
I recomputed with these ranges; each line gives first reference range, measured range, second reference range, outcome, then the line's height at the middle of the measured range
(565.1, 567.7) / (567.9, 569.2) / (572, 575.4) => 0.023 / 8.08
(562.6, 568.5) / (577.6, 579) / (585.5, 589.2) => -0.046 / 7.86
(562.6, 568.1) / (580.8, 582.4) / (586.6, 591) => -0.053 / 7.78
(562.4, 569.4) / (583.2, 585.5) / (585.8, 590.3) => -0.107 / 7.68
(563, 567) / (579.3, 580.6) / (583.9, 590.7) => -0.041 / 7.85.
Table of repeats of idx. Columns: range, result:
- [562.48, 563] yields 8.02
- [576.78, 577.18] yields 8.03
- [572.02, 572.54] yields 8.09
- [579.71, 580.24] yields 8.06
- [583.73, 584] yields 8.26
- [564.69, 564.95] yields 8.42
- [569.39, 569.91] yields 7.84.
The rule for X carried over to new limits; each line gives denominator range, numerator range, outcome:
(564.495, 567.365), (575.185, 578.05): 1.00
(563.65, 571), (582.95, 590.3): 0.97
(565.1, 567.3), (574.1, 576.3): 1.01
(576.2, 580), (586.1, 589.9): 0.94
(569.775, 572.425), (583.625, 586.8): 1.01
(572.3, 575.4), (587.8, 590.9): 0.90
